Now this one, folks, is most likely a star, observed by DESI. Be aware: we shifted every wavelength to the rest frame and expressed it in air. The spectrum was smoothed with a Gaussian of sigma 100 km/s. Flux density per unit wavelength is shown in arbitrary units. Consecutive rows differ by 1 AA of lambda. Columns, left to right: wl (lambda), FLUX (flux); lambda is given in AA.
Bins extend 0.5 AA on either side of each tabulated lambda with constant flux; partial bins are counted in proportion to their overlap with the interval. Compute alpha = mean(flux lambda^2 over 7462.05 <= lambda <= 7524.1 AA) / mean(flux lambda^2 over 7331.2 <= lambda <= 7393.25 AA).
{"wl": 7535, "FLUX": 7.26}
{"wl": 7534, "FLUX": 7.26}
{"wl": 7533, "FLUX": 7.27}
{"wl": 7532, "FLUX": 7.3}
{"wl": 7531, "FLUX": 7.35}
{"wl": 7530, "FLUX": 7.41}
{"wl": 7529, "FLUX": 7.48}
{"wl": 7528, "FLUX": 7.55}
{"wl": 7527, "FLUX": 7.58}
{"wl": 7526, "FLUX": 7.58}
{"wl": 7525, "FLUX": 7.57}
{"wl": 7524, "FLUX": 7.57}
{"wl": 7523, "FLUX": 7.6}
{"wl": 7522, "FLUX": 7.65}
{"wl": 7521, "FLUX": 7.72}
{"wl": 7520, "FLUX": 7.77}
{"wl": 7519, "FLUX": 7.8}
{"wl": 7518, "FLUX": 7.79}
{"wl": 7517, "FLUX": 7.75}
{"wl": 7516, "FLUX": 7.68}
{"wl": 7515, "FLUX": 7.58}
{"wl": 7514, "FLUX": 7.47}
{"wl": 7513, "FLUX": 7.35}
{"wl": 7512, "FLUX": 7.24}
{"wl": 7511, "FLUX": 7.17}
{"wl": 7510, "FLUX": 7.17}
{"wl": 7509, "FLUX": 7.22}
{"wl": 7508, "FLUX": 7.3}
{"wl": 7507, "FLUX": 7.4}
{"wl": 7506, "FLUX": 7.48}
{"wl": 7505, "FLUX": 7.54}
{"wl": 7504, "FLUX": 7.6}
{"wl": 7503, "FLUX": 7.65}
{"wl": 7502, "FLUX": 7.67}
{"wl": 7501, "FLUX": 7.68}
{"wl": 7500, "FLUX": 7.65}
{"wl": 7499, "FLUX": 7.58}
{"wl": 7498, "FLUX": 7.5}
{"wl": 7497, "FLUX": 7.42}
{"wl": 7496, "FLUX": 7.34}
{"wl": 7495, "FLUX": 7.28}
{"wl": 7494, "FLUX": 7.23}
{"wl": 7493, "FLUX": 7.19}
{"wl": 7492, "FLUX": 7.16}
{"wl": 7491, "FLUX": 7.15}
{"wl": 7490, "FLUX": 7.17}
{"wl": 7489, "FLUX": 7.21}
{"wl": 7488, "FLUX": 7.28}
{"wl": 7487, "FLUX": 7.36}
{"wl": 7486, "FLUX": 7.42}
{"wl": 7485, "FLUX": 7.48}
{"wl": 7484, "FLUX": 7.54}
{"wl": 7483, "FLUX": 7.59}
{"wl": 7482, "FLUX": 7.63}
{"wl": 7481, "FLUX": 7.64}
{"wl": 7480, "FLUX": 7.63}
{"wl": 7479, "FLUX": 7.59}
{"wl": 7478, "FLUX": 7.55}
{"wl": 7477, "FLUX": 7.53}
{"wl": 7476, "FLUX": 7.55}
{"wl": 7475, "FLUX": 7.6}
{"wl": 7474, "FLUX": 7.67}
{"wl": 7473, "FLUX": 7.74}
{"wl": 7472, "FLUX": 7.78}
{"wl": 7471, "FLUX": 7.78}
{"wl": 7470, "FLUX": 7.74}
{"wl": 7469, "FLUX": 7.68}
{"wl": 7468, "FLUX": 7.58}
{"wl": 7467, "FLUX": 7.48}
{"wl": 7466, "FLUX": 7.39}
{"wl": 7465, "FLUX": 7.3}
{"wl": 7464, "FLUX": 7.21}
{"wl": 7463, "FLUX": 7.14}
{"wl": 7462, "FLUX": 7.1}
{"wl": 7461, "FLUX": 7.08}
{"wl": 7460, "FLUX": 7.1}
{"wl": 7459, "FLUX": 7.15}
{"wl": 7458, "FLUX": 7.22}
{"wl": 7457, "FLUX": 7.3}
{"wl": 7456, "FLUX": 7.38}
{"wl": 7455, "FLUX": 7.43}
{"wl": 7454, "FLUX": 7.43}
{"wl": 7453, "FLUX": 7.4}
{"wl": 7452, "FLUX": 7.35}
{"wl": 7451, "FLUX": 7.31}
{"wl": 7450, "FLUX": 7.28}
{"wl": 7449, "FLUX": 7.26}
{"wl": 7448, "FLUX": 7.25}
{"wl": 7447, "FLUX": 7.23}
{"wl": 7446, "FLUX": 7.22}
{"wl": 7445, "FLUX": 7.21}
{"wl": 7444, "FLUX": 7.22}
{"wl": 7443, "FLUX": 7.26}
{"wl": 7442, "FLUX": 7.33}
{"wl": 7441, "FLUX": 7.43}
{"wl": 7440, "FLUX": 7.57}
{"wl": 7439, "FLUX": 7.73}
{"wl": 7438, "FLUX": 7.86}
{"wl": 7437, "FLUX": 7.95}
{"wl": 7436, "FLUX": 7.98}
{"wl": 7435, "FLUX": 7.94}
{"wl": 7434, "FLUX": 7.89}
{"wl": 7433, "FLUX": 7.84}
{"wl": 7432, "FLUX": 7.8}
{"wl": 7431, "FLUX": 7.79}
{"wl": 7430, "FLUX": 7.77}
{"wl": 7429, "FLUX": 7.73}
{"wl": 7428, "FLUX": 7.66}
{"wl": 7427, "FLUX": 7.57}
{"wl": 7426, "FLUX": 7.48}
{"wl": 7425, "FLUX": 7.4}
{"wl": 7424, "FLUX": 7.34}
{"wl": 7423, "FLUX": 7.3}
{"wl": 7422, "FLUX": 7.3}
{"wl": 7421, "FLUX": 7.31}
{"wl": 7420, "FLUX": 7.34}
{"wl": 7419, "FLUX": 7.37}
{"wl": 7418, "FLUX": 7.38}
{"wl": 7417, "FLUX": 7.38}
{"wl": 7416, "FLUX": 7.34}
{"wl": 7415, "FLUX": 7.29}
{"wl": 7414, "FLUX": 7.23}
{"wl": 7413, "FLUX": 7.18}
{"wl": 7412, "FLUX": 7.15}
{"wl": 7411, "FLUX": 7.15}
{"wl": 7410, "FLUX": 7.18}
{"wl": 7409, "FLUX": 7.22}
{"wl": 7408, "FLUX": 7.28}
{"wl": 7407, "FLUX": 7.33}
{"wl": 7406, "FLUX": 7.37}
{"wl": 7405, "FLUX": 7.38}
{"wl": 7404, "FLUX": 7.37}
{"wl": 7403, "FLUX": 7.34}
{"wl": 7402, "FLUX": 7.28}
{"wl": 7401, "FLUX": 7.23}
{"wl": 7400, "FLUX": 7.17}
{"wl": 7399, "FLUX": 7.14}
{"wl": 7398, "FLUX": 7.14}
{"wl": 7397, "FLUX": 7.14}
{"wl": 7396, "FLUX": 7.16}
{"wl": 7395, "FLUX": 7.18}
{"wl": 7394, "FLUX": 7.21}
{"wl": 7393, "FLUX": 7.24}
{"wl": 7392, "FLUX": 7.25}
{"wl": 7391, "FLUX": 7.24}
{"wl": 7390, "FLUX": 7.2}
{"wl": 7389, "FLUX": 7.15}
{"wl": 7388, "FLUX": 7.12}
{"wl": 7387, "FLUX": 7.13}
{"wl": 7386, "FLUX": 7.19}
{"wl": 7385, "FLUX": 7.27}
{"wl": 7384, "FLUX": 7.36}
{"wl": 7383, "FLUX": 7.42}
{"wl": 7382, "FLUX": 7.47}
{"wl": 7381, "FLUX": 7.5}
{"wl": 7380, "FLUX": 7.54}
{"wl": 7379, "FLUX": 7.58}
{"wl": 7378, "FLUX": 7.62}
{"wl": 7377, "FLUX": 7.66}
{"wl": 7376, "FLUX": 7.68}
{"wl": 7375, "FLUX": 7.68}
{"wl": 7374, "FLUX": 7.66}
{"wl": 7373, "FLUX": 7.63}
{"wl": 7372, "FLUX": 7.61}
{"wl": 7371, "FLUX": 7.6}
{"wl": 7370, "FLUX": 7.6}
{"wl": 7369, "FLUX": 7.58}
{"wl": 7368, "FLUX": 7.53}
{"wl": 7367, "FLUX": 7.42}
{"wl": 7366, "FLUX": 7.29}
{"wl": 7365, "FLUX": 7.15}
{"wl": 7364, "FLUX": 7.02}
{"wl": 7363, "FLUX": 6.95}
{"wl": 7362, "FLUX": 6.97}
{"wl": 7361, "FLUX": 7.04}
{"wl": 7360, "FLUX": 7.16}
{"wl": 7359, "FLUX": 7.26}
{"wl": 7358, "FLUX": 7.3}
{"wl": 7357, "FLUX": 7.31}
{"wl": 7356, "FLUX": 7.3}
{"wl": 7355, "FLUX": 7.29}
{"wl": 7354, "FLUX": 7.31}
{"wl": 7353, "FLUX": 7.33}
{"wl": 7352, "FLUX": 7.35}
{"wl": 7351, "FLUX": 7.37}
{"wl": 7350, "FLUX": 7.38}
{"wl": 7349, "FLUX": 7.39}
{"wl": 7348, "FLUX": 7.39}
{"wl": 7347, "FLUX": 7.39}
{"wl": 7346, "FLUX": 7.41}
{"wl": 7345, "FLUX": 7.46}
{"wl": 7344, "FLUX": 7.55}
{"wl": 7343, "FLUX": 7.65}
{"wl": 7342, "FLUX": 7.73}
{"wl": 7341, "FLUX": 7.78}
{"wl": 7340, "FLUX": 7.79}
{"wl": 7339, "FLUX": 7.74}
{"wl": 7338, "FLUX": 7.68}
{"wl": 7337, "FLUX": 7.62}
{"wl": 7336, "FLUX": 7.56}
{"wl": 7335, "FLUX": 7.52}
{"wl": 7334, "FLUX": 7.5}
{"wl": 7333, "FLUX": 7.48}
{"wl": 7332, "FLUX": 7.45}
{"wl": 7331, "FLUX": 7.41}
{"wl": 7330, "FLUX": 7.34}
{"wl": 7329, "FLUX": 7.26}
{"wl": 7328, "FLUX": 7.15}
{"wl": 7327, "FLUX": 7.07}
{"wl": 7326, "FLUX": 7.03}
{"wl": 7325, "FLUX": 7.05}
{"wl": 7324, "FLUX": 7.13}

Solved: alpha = 1.0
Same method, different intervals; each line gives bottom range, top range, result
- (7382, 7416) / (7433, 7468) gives 1.04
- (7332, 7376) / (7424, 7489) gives 1.04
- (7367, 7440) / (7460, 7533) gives 1.03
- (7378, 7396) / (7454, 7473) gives 1.03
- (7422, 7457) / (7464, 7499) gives 1.01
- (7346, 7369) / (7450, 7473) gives 1.04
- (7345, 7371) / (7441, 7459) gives 1.02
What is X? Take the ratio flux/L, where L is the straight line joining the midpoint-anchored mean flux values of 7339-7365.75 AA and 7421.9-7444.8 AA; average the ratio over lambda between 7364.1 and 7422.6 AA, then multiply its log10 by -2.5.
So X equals 0.02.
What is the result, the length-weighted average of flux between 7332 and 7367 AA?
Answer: 7.4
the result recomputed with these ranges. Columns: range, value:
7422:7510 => 7.47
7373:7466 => 7.38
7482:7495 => 7.33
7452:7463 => 7.26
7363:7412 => 7.34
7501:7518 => 7.47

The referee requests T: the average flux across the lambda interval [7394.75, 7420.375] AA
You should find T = 7.26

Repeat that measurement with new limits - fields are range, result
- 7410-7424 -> 7.28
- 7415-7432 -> 7.47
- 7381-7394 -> 7.26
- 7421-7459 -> 7.49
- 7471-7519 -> 7.48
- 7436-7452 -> 7.42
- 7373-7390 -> 7.44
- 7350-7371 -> 7.29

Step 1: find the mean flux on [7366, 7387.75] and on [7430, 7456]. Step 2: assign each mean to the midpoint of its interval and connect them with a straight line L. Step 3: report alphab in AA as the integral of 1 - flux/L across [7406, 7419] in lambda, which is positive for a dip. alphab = 0.4 AA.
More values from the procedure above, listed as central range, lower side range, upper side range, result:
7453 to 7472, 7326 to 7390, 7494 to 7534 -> 0.2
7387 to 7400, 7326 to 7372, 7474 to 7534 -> 0.4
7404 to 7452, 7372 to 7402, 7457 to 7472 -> -0.5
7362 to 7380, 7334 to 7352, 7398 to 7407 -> -0.1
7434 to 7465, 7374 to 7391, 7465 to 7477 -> 0.7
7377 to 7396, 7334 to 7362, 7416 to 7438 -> 0.5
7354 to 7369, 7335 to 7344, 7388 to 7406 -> 0.5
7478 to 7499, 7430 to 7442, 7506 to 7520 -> 0.5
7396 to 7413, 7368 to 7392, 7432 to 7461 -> 0.5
